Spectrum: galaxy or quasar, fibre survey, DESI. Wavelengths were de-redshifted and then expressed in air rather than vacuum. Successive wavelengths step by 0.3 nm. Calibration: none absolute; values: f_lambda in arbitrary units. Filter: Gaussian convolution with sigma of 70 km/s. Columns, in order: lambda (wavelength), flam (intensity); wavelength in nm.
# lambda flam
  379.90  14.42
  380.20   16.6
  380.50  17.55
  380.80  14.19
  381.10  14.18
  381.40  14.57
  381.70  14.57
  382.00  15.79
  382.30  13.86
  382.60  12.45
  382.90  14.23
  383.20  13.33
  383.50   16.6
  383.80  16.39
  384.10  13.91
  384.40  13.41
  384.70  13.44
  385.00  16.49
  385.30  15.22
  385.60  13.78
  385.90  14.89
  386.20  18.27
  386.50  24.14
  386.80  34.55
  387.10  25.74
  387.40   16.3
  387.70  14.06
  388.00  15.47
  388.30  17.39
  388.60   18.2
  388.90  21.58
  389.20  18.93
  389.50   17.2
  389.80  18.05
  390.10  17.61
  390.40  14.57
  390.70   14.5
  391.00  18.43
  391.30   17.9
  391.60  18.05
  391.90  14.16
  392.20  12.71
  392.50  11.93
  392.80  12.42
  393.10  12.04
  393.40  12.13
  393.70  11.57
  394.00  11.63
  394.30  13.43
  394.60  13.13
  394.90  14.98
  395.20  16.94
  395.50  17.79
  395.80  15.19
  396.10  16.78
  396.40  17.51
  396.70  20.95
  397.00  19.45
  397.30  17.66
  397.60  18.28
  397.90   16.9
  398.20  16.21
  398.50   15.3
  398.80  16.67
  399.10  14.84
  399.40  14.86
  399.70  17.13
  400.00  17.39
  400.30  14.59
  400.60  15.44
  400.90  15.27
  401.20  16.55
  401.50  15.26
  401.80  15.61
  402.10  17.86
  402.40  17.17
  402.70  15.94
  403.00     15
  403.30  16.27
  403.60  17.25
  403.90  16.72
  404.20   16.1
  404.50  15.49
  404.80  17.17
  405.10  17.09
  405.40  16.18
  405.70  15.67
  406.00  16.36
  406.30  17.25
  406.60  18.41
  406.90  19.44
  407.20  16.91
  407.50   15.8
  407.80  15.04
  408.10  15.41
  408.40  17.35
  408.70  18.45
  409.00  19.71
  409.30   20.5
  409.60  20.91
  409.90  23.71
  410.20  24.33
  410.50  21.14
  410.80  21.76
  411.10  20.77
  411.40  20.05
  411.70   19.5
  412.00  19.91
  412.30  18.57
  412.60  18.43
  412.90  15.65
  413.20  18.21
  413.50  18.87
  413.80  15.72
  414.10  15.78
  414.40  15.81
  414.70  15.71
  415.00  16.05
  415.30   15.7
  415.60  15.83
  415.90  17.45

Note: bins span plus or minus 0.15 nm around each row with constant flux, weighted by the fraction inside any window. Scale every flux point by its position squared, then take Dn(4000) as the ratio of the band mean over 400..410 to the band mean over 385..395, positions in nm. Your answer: 1.1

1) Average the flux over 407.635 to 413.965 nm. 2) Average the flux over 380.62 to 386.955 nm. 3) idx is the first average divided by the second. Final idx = 1.19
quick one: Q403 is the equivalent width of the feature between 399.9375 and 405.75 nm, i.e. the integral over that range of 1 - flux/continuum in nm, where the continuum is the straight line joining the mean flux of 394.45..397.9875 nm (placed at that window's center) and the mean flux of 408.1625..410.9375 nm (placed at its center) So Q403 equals 0.83 nm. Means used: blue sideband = 17.1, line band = 16.2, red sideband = 20.7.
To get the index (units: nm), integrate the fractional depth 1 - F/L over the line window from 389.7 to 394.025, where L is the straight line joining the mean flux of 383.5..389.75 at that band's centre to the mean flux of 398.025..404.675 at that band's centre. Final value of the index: 0.68 nm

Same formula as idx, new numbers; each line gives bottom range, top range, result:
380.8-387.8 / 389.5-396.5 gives 0.91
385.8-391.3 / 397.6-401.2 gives 0.85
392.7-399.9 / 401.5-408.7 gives 1.06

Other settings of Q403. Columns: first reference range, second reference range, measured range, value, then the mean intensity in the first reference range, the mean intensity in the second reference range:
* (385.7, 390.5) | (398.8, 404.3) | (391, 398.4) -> 0.90 nm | 19.2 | 16.1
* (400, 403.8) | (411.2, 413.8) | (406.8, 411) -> -0.38 nm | 16.1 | 18.5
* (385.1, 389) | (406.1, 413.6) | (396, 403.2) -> 0.93 nm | 19.1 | 19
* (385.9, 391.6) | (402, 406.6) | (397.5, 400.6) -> 0.22 nm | 18.9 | 16.5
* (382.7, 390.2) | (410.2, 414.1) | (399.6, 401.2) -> 0.21 nm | 17.5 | 19.1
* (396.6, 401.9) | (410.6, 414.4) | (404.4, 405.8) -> 0.08 nm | 16.5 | 18.5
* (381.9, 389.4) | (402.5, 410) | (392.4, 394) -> 0.49 nm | 17.1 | 17.3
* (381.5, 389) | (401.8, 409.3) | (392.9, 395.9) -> 0.54 nm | 16.9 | 16.9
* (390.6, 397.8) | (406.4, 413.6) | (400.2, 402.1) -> 0.15 nm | 15.4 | 19.1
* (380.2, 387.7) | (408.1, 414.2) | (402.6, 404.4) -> 0.23 nm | 16.5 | 19.4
